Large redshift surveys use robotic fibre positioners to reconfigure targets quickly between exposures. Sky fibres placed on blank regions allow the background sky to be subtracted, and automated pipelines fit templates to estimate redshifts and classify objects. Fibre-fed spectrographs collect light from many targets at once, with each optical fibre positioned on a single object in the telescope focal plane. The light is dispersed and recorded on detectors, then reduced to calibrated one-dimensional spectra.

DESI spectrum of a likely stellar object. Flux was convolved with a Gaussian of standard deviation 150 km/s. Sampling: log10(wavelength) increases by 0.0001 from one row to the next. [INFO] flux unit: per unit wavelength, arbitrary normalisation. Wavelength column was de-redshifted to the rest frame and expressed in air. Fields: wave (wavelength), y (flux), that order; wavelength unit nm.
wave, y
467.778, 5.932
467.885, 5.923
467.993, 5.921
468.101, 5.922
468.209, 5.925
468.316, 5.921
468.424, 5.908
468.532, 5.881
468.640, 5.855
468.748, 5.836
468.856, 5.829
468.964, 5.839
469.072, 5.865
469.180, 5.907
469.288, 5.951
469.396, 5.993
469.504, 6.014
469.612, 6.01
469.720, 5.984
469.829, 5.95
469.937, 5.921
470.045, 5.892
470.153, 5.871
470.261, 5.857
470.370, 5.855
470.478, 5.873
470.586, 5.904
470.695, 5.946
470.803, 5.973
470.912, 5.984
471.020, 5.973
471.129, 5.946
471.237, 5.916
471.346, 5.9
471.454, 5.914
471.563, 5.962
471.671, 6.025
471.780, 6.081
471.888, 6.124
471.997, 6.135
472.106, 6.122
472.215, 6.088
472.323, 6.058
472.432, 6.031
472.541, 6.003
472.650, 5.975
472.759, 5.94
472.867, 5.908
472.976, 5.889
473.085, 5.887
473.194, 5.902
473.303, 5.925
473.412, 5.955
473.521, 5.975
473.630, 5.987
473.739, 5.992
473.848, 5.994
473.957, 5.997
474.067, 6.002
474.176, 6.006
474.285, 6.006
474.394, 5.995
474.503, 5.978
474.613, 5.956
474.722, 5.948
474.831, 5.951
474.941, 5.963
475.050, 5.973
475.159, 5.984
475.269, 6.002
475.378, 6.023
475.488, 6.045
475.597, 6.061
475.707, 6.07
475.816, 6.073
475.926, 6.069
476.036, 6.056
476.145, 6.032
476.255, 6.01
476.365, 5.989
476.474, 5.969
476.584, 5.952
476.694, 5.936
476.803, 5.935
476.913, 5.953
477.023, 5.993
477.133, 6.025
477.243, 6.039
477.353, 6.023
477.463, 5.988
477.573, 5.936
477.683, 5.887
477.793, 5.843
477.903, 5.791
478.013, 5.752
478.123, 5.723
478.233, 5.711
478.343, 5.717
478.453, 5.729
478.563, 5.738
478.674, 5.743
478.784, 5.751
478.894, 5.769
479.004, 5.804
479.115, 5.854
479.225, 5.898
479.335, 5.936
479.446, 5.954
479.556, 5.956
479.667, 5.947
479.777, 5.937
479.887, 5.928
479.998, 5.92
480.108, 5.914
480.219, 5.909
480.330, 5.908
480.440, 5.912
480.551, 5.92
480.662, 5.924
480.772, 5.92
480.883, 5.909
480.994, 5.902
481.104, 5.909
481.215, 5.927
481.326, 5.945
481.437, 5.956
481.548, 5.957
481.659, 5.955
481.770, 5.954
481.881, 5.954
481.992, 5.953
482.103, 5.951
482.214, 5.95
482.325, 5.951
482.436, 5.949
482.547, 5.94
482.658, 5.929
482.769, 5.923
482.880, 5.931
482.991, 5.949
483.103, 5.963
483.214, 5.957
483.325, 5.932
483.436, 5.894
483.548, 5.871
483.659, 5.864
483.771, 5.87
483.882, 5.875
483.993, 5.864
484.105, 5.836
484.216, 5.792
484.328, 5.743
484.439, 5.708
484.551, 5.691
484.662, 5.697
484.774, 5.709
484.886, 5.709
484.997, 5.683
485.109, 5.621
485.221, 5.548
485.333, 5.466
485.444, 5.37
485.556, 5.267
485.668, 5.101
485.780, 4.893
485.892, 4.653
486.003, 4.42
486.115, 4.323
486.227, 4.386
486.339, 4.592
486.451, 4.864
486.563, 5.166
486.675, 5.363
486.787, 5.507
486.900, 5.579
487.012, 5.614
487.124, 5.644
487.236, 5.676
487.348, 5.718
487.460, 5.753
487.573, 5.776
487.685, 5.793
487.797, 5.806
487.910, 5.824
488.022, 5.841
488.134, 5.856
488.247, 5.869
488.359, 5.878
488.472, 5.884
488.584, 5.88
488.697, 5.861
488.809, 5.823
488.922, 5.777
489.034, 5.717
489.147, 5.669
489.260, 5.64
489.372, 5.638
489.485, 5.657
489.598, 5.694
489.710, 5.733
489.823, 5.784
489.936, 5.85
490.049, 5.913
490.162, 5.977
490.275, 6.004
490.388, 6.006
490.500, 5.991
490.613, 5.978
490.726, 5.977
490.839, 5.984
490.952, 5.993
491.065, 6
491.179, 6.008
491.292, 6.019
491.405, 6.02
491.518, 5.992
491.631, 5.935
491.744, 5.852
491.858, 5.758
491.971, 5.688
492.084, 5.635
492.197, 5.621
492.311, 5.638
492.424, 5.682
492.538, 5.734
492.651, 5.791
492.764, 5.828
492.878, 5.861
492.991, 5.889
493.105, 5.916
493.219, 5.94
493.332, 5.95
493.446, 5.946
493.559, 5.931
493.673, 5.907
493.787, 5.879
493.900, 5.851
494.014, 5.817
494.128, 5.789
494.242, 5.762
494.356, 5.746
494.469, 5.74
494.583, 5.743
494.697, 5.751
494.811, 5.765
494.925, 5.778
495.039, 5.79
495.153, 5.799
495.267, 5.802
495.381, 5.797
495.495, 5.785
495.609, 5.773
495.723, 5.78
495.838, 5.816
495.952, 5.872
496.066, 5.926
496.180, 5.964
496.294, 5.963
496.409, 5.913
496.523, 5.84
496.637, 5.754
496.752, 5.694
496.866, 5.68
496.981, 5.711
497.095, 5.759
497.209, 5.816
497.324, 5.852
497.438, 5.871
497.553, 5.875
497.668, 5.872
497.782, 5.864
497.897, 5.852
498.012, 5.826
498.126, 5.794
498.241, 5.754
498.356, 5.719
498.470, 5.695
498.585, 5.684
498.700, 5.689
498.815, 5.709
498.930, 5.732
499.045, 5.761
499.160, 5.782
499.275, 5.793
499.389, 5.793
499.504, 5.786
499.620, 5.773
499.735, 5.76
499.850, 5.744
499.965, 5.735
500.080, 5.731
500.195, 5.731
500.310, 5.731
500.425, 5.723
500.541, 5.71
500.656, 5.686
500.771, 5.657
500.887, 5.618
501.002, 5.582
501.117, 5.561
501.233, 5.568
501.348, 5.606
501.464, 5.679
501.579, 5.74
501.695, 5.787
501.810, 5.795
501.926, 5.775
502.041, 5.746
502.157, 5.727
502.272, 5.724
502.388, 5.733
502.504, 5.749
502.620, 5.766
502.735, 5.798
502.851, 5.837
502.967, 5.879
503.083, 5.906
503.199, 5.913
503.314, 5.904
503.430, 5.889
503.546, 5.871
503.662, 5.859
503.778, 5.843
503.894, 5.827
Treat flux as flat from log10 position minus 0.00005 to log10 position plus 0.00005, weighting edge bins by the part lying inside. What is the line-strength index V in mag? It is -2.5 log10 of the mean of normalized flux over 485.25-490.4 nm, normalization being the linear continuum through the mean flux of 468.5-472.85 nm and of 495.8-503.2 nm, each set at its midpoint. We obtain 0.060 mag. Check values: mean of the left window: 5.96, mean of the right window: 5.77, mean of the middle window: 5.53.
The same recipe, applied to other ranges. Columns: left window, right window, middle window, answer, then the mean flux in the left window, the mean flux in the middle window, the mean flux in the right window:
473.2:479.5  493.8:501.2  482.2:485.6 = 0.016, 5.94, 5.79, 5.77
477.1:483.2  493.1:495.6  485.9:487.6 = 0.130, 5.9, 5.2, 5.82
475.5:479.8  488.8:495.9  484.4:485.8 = 0.069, 5.91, 5.51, 5.83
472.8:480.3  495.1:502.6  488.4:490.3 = 0.008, 5.93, 5.79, 5.76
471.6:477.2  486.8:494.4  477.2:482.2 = 0.010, 6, 5.89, 5.83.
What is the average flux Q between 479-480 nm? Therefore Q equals 5.92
